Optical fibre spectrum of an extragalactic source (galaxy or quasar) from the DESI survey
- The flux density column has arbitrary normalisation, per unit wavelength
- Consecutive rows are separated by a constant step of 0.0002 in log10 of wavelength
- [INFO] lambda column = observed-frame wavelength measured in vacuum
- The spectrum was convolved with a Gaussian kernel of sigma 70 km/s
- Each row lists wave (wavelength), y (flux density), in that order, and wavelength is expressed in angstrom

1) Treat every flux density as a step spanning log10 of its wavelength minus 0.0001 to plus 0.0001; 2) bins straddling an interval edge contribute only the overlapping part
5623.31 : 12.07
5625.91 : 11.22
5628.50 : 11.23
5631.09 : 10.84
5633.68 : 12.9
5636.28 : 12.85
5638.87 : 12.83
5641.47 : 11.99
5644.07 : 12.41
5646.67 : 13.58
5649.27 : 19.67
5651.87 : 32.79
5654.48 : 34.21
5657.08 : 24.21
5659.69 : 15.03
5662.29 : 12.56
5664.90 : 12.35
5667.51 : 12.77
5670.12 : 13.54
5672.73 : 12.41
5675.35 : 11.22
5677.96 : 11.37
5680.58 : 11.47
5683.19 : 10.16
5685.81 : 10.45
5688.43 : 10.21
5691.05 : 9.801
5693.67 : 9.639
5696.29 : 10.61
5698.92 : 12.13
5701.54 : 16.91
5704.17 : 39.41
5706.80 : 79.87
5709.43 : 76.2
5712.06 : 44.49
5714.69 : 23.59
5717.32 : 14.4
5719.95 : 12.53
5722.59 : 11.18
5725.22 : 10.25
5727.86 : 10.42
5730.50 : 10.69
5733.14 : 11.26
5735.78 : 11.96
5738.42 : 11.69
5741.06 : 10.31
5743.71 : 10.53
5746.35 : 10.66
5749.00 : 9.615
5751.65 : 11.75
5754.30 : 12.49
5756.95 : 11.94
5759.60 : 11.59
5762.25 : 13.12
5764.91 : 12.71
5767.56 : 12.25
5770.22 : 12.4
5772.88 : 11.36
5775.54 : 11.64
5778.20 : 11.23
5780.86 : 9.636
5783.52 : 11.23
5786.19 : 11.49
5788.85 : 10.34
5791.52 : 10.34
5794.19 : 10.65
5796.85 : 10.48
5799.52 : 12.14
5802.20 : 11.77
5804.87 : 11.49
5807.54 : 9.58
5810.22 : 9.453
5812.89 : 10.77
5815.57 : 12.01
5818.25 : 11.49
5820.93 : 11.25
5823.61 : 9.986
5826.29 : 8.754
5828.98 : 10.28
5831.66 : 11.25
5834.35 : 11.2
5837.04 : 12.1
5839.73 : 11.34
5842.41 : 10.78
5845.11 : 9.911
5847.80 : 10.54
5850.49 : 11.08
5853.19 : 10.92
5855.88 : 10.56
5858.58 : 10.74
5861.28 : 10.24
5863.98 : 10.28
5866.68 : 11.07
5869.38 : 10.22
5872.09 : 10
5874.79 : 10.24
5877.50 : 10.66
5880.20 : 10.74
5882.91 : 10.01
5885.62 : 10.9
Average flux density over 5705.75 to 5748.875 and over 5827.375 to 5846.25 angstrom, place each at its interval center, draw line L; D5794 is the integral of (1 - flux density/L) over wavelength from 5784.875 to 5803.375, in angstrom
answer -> 5.0 angstrom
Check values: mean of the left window 21.8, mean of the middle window 11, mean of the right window 11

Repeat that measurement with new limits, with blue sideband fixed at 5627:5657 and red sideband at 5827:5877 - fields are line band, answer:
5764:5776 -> 1.01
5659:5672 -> 2.60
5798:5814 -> 1.63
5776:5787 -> 1.64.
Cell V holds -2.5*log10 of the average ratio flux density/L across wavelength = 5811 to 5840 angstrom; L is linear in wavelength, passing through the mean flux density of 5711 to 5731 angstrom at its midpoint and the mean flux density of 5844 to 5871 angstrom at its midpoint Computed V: 0.11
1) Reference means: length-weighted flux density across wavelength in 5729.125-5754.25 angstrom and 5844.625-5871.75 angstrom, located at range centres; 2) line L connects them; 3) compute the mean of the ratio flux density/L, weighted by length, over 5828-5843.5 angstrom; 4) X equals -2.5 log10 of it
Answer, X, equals -0.054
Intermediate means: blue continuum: 11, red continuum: 10.6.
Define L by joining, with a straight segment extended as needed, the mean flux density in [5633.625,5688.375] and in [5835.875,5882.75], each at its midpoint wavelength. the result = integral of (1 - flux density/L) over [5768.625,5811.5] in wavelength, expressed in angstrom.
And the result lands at 4.5 angstrom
